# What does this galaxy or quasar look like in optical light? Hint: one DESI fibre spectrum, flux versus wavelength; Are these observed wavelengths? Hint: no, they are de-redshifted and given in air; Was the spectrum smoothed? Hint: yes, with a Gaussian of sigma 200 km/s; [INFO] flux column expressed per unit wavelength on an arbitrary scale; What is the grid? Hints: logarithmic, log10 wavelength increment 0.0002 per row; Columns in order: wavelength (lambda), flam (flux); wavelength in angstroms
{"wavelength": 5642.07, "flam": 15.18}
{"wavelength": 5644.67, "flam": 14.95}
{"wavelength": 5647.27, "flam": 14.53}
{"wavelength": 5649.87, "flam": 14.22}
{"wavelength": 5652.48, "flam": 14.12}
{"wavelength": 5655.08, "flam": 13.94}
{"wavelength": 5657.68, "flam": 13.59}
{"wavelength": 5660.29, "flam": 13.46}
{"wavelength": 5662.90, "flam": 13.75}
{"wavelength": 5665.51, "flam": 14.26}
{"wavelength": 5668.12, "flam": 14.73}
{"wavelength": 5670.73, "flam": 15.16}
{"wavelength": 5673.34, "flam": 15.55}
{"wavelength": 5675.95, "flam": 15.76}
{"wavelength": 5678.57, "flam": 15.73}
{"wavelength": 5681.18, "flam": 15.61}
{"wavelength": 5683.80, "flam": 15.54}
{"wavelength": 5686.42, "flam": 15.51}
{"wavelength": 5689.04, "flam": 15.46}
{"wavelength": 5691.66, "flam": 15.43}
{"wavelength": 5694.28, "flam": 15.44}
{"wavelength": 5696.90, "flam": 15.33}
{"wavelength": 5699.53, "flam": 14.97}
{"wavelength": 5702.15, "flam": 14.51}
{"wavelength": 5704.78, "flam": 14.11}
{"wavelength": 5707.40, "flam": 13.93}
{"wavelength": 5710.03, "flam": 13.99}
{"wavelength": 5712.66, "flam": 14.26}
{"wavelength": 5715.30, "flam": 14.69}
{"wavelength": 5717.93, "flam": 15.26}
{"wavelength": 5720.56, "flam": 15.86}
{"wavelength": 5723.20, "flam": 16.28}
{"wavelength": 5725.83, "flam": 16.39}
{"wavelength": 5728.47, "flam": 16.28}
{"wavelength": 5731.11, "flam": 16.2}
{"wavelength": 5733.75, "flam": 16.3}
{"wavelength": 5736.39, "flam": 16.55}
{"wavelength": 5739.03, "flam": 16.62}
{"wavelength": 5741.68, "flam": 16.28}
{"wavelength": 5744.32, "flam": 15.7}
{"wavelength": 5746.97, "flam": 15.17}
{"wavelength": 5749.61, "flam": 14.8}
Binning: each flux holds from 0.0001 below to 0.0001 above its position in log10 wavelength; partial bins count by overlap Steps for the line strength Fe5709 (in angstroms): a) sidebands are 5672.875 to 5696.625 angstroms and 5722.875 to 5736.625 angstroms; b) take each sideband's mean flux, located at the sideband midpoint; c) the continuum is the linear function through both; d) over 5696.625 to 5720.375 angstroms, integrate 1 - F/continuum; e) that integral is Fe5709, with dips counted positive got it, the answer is 2.0 angstroms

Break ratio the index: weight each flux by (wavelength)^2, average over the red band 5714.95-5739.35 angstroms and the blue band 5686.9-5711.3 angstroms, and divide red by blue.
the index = 1.10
